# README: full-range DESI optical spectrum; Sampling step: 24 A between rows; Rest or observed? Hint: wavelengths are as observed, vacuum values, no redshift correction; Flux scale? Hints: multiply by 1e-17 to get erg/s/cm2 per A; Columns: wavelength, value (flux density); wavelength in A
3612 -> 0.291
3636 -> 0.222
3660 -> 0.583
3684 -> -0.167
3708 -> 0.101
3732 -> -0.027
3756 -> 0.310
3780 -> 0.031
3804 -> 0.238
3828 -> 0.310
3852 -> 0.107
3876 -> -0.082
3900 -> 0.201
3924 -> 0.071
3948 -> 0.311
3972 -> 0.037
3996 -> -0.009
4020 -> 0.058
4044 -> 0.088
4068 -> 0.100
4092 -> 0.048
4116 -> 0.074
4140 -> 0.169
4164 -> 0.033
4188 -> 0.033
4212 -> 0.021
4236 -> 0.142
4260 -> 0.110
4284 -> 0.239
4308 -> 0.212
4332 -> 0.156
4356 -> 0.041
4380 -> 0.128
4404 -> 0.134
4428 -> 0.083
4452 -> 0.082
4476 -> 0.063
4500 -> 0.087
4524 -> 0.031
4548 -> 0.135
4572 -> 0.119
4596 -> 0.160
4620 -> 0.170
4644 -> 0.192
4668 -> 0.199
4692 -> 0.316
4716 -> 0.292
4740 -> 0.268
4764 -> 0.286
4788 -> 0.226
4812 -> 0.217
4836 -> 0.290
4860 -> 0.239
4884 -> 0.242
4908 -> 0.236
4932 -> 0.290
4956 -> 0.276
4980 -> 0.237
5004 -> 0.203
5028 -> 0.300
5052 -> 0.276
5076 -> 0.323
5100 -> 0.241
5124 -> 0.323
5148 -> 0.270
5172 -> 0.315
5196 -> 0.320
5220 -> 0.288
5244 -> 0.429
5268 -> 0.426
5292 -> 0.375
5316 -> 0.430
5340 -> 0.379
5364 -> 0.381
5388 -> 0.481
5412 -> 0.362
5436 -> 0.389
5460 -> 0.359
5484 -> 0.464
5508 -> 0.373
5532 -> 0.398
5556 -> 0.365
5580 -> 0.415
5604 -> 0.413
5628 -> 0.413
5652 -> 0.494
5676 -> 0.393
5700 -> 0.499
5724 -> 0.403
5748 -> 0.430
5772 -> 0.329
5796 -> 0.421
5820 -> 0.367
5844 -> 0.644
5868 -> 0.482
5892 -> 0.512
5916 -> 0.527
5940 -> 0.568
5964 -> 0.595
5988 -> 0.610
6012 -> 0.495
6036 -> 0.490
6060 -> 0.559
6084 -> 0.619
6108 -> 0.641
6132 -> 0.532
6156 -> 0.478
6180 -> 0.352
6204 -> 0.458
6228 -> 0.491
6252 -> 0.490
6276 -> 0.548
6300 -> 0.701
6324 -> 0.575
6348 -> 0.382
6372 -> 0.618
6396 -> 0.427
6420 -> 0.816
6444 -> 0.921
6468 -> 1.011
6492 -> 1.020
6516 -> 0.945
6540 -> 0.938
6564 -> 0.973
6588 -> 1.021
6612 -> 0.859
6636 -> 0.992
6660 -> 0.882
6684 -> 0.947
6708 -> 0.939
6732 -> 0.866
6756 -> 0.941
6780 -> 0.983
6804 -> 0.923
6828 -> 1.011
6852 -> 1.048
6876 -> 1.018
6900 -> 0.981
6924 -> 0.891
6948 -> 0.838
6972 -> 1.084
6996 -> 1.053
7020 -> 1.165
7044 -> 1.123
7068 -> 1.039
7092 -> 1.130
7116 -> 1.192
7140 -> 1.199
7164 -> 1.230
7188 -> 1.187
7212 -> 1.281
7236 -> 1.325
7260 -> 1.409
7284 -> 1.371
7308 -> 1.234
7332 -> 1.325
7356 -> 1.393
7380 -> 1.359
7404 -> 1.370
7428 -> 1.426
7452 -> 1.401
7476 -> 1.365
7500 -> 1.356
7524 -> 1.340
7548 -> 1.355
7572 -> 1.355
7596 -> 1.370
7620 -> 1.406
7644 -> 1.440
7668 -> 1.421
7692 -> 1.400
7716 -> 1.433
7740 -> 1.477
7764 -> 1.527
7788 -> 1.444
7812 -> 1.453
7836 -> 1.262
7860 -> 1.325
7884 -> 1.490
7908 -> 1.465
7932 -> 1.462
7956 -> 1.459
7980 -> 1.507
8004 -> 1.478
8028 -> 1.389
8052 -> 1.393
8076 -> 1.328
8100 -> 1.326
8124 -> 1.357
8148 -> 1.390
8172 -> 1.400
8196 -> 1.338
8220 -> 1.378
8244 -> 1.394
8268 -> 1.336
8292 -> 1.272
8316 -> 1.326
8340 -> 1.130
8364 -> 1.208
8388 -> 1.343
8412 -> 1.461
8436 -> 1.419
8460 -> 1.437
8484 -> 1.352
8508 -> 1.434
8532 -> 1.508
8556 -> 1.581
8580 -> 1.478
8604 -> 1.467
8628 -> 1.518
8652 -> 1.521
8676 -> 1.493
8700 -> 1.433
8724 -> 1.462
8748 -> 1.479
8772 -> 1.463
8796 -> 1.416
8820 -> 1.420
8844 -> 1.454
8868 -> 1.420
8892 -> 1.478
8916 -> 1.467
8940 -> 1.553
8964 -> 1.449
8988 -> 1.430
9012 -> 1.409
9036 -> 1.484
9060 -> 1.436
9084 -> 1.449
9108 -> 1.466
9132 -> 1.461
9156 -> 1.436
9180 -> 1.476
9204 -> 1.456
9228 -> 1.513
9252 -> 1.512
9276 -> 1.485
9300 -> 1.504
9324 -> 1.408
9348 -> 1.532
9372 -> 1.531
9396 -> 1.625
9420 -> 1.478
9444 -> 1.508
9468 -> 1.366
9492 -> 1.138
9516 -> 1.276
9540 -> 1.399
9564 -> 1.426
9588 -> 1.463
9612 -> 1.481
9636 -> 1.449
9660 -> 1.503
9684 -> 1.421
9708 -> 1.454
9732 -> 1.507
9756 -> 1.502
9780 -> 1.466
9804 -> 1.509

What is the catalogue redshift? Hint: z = 0.612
